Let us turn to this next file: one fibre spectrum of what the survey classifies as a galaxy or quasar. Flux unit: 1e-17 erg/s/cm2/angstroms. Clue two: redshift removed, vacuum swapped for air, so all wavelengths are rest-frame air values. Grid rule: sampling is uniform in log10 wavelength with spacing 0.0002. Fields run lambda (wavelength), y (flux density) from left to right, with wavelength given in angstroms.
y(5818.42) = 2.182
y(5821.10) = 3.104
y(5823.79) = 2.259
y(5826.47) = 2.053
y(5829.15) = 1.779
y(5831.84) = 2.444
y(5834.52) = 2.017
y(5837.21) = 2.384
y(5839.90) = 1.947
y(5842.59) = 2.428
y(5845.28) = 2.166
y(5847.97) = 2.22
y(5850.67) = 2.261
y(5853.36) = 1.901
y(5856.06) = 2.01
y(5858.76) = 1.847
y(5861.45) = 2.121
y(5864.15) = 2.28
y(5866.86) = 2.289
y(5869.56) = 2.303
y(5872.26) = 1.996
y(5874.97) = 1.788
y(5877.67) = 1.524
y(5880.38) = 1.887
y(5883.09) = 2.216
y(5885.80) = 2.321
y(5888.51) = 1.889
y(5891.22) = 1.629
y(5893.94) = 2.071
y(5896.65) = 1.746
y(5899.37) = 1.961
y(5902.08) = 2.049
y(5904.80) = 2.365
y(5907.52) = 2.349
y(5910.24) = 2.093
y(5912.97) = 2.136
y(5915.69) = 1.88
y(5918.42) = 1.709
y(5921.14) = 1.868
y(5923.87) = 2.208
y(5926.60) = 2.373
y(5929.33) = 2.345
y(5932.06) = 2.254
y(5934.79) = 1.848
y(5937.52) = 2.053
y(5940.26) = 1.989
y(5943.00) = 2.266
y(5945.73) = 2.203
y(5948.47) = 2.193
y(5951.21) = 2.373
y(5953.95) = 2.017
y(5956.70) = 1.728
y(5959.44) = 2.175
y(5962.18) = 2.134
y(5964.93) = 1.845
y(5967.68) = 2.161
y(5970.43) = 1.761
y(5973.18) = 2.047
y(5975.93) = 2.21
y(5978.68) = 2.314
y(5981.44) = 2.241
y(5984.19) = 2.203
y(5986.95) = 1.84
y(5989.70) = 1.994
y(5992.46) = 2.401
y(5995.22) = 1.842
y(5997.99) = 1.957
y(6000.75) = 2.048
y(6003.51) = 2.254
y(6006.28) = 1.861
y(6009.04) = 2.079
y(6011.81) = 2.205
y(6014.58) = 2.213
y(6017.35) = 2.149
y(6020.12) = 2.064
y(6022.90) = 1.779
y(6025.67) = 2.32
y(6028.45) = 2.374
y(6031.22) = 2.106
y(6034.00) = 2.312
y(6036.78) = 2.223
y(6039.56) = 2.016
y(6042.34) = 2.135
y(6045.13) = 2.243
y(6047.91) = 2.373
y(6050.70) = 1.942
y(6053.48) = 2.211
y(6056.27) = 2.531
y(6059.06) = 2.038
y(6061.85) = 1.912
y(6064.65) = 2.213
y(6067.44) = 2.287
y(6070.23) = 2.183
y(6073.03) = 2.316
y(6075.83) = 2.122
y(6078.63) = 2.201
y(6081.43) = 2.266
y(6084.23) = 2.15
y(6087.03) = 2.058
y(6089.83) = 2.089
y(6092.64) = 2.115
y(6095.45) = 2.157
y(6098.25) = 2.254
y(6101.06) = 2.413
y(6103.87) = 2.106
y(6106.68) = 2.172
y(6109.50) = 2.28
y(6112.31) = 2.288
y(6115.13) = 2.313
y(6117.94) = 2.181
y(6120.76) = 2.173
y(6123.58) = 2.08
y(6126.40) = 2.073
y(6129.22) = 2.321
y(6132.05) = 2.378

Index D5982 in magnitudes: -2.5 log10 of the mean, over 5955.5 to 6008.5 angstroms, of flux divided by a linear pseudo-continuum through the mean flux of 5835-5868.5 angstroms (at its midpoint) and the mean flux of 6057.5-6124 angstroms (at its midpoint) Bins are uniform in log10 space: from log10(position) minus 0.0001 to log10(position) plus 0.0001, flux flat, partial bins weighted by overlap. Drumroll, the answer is 0.06 mag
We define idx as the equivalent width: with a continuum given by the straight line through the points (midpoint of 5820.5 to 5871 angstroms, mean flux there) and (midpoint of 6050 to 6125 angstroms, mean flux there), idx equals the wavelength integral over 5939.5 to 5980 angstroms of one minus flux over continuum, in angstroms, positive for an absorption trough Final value 1.7 angstroms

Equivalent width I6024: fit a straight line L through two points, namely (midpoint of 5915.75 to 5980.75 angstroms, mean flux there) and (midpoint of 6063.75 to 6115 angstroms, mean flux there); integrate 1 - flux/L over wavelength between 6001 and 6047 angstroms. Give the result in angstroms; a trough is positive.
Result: 0.12 angstroms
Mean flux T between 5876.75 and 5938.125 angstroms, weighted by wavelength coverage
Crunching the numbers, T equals 2.04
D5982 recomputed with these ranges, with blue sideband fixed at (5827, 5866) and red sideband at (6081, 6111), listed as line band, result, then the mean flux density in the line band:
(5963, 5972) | 0.12 mag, 1.94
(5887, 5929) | 0.06 mag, 2.03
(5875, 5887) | 0.09 mag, 1.96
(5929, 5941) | 0.03 mag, 2.08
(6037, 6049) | -0.01 mag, 2.19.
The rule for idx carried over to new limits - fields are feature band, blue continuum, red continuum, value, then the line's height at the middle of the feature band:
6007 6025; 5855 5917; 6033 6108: 0.5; 2.14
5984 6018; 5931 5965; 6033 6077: 1.0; 2.14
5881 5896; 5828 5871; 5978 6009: 0.9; 2.13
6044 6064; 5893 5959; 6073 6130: -0.1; 2.16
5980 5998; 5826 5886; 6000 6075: 0.6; 2.14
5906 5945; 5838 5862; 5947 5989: -0.2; 2.09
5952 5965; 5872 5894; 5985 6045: 0.1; 2.02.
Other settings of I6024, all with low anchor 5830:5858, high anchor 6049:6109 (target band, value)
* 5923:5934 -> -0.5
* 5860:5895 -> 2.3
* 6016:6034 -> 0.3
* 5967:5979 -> 0.5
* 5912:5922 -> 1.3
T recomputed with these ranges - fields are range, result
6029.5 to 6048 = 2.19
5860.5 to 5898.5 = 2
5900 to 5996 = 2.1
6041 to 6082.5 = 2.2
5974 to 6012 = 2.1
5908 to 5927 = 2.03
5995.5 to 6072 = 2.15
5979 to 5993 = 2.13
